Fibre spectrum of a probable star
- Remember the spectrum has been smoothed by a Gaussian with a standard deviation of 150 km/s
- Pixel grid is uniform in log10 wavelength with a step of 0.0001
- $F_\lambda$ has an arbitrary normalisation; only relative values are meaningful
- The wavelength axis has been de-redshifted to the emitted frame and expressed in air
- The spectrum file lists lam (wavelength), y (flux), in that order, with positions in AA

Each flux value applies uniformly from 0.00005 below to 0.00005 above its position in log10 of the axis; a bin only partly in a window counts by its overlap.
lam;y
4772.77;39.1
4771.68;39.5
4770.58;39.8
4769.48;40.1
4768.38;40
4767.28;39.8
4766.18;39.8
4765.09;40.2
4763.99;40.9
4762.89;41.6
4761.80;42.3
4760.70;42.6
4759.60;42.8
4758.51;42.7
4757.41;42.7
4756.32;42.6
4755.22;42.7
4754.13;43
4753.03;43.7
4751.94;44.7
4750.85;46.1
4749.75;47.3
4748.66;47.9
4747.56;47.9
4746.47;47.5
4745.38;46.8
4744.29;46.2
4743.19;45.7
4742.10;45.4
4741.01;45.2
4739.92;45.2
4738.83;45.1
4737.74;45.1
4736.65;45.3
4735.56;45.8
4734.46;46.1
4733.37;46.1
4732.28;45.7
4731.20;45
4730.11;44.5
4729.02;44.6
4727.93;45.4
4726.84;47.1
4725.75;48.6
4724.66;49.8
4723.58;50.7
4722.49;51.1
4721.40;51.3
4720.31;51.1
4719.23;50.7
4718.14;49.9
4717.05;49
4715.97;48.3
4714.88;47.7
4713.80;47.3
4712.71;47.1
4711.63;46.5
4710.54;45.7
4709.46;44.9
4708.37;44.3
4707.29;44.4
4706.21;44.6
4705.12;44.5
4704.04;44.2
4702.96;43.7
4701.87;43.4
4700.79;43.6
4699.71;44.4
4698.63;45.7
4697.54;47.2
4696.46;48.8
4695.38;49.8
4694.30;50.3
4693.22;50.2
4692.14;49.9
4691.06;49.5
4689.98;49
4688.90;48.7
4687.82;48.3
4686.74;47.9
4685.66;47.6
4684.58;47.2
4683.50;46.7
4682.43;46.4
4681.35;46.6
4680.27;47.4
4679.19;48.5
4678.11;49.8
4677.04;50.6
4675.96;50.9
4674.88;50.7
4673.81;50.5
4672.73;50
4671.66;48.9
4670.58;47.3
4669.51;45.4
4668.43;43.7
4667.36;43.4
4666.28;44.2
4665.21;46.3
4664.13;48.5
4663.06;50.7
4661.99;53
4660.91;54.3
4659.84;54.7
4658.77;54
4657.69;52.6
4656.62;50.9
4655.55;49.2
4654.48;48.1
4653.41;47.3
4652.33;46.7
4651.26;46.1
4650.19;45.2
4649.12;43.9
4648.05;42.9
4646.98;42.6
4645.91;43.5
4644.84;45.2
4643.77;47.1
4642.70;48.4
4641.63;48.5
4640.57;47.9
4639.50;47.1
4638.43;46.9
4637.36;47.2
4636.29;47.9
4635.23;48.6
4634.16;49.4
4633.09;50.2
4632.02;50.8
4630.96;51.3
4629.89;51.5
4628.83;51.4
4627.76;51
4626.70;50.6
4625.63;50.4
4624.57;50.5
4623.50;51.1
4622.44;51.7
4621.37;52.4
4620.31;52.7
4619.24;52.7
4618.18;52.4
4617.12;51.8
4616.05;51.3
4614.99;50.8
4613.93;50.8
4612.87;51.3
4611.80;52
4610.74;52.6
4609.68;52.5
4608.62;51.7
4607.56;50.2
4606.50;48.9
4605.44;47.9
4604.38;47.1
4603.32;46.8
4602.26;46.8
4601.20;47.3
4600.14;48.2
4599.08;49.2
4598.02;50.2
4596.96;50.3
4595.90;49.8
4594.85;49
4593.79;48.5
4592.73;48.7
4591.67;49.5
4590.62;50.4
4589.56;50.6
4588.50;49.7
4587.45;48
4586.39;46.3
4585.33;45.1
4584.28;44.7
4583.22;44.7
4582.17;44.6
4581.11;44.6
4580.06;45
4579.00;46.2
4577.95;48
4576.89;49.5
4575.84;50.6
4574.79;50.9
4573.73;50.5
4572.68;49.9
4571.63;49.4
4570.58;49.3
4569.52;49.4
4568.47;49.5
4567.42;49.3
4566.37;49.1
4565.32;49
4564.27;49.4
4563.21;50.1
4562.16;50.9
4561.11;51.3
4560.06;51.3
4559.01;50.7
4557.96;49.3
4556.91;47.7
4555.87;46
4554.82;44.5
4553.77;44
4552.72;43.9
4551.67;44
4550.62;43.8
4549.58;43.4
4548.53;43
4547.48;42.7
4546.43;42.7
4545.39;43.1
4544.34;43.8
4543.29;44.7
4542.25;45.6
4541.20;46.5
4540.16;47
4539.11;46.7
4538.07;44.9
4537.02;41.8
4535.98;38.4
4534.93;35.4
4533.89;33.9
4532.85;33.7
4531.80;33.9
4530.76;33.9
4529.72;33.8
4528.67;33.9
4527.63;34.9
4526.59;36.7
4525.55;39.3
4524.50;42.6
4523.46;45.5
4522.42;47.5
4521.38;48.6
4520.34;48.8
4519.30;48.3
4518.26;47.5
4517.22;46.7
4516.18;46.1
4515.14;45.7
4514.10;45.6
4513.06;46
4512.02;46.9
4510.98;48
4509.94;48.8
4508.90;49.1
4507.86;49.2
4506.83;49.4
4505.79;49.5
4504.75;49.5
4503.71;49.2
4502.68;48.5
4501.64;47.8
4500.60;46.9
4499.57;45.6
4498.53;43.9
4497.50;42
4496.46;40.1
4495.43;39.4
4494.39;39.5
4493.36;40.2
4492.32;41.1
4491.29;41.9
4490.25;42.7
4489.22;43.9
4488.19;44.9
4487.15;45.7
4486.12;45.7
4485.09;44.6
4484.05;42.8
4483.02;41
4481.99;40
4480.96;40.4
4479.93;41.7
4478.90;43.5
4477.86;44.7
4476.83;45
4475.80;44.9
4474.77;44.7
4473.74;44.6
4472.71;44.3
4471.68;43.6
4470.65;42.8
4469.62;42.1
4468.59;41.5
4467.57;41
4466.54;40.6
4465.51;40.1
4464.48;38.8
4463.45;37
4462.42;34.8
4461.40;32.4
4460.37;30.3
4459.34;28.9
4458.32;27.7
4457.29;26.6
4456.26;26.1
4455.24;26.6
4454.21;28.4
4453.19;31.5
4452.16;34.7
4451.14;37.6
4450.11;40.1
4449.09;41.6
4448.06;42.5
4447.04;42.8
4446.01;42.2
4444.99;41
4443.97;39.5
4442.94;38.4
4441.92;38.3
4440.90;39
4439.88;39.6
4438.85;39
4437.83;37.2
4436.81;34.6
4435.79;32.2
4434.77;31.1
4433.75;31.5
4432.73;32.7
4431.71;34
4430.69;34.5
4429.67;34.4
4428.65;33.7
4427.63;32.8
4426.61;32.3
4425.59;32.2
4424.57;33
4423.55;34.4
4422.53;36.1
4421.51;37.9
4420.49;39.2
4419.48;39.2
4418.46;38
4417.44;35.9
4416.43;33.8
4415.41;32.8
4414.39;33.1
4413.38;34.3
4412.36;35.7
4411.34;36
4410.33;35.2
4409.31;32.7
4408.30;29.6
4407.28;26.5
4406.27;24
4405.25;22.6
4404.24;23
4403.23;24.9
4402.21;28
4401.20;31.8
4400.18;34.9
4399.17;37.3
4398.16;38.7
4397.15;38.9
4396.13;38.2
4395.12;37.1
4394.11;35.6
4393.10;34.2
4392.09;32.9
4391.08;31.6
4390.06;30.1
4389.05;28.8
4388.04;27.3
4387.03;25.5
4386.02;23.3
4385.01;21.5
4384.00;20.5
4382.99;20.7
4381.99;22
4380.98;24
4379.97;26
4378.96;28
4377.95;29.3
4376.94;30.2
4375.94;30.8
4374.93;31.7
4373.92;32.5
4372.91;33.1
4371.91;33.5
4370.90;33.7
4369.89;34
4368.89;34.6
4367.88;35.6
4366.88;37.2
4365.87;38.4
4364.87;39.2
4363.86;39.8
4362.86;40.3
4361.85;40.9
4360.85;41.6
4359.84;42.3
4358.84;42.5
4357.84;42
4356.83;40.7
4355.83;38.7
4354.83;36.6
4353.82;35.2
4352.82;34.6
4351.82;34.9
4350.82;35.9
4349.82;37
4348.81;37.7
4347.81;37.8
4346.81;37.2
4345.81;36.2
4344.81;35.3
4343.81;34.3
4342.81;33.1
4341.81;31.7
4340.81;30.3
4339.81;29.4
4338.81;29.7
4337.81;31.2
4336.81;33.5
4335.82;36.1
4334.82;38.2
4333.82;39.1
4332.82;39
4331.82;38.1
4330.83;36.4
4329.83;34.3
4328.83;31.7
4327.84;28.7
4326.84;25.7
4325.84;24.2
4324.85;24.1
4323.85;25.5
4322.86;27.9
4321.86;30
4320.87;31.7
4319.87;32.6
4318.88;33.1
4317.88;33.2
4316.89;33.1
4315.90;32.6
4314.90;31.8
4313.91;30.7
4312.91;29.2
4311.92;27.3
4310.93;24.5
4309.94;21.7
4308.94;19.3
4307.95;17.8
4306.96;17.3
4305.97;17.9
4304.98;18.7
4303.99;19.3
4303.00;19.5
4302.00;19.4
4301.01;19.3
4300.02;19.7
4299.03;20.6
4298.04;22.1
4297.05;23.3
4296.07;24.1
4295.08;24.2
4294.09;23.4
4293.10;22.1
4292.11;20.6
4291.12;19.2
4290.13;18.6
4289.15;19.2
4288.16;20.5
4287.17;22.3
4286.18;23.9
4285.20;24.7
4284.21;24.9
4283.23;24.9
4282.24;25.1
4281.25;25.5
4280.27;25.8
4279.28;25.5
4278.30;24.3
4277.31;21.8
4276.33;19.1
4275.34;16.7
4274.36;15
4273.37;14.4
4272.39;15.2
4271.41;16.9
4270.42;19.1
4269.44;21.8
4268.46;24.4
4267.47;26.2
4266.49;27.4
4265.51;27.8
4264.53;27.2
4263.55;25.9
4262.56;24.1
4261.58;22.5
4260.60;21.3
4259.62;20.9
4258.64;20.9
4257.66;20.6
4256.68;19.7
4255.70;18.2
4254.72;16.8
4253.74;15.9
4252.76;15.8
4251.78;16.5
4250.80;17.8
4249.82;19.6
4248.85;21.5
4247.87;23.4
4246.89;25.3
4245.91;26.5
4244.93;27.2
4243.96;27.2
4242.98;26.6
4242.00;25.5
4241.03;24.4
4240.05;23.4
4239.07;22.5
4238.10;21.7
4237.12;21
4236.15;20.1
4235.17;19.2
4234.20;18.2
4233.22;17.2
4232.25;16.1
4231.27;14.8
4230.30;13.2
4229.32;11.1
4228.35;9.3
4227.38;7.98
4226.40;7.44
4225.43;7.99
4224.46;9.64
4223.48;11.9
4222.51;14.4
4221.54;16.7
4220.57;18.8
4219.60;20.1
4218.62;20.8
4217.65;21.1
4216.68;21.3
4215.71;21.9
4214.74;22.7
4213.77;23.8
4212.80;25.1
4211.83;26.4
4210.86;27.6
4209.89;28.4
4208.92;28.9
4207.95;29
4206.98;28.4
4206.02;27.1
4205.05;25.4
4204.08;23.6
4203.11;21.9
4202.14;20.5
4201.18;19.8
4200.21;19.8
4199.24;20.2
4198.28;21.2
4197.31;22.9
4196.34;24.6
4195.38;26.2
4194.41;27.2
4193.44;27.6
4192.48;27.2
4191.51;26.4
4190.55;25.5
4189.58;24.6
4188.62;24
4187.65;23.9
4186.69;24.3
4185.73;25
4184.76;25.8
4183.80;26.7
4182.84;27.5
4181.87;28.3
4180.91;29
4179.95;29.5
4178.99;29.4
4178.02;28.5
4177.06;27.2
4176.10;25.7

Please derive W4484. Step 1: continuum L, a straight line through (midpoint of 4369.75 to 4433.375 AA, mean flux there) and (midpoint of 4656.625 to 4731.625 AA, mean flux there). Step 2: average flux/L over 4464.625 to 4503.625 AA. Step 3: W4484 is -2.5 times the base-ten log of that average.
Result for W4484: -0.19 mag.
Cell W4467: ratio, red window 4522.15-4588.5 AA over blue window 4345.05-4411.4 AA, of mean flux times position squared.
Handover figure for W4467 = 1.5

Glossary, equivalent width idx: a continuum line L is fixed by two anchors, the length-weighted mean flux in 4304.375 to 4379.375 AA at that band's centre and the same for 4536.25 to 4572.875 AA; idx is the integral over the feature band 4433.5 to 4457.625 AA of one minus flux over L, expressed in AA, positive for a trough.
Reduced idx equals 2.1 AA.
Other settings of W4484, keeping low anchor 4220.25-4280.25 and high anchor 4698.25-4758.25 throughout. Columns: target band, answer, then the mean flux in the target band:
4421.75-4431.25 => -0.15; 33.8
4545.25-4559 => -0.23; 44.8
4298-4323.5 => -0.09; 25.1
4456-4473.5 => -0.16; 36.7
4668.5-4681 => -0.13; 48.8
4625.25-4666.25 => -0.17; 48.7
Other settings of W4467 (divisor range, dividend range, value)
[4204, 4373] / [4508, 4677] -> 2.09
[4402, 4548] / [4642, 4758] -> 1.32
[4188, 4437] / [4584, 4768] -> 2.05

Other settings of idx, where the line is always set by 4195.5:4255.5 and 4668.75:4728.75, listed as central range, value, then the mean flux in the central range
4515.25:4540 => -2.16 AA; 41.2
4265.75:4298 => 2.39 AA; 21.9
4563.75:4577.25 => -3.12 AA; 49.7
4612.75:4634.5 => -3.92 AA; 51.3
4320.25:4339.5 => -3.89 AA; 31.8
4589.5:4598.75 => -1.75 AA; 49.6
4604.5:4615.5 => -2.09 AA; 50.7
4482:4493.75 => -2.46 AA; 43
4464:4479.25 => -3.59 AA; 42.8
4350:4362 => -4.61 AA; 38.7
